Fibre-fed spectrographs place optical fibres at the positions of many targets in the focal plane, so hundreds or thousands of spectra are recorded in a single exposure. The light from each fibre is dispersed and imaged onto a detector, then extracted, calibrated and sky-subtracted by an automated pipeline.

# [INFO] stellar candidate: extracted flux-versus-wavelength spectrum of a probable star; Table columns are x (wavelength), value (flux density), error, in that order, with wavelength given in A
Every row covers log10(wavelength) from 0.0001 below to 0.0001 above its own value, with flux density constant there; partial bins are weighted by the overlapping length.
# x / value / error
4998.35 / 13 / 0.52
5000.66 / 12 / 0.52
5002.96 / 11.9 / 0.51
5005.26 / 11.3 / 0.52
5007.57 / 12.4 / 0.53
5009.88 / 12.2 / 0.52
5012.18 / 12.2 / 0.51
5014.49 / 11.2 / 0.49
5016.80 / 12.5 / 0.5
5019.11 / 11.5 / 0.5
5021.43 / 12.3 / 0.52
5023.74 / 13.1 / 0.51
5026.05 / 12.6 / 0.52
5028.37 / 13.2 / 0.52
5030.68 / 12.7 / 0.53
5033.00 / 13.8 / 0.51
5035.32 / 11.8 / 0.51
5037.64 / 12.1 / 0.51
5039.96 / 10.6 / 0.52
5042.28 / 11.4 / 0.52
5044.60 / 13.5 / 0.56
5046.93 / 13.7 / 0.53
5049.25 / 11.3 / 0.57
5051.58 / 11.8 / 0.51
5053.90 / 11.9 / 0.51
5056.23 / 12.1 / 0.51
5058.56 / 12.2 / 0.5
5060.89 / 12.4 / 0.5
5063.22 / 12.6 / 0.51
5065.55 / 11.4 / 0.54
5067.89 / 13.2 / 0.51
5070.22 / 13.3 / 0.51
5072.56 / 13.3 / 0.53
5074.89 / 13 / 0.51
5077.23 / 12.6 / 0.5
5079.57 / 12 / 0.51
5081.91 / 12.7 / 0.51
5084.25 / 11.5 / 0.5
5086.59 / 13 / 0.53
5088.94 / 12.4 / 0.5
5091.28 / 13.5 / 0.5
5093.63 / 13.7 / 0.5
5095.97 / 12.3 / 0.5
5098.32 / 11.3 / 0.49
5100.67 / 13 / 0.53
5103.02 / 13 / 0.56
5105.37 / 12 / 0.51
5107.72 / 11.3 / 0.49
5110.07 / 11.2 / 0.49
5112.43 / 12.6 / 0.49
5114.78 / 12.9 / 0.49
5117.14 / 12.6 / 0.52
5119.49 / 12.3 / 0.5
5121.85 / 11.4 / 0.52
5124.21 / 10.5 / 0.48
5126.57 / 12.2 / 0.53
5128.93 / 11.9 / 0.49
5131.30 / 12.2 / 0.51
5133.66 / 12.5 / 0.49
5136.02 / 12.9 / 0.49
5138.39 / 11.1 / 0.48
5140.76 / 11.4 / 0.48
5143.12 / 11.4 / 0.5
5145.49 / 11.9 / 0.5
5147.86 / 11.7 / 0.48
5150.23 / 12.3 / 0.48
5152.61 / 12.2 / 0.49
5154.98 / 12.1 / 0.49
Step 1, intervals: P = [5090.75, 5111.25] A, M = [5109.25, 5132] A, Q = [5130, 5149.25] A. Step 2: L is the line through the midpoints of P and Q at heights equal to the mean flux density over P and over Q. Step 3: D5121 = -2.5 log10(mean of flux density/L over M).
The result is 0.01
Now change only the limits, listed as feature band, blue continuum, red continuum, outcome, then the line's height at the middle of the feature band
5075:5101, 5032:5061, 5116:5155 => -0.043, 12.1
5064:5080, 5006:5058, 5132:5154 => -0.050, 12.1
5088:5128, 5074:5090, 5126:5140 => 0.002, 12.3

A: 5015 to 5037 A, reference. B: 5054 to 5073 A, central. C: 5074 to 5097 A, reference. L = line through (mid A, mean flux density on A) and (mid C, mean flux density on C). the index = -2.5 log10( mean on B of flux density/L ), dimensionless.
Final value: 0.01 mag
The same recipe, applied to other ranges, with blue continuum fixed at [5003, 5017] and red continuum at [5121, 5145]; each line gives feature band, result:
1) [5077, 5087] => -0.04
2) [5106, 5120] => -0.03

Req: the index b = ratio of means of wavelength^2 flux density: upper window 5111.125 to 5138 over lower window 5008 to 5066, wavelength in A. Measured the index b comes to 1.0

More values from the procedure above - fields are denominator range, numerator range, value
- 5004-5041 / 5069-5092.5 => 1.07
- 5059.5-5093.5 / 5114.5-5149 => 0.96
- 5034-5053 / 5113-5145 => 1.03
